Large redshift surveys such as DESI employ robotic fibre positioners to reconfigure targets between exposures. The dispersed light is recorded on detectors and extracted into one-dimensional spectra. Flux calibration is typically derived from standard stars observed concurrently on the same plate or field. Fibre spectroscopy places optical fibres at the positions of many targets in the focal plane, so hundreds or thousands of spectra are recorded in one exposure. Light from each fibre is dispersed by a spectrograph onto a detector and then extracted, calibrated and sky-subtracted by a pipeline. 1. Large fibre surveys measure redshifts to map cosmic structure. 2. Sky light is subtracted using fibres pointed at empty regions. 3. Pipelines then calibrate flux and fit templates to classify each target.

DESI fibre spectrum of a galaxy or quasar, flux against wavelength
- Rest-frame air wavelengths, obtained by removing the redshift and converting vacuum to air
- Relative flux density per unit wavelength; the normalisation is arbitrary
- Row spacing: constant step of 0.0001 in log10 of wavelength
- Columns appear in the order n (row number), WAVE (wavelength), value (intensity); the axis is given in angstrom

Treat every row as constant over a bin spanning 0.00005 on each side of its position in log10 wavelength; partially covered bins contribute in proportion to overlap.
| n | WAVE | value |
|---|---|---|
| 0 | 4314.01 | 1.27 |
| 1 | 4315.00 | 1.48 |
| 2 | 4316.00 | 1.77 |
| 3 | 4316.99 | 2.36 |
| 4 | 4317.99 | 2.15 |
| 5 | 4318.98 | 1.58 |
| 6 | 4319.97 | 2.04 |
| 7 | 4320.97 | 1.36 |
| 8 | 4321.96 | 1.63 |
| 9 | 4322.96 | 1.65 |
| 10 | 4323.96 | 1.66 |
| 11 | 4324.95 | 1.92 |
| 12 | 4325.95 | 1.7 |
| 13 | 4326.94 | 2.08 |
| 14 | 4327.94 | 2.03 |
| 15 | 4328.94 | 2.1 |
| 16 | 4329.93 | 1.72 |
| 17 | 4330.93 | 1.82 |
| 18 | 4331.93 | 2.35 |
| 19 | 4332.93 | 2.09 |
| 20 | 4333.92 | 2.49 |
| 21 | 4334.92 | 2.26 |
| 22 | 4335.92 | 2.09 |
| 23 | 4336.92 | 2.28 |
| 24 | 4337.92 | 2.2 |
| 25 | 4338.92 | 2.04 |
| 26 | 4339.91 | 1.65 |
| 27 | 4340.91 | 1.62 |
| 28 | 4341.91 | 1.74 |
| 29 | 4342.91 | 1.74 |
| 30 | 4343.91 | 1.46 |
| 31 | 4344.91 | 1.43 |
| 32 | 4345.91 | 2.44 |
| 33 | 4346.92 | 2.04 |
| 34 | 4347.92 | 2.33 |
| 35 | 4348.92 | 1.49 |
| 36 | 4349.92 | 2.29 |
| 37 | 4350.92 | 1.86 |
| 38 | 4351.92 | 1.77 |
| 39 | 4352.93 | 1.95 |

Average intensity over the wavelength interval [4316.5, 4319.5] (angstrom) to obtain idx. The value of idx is 2.03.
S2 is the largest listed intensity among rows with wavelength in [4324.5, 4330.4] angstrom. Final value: 2.1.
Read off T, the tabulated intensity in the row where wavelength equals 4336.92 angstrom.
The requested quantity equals 2.28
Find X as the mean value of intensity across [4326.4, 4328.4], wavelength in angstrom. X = 2.05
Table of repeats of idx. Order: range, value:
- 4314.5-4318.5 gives 1.94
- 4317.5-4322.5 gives 1.75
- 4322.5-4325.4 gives 1.74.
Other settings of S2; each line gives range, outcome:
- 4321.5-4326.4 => 1.92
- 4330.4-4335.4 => 2.49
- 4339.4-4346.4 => 2.44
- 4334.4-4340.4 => 2.28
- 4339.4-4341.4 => 1.65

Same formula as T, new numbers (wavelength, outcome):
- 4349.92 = 2.29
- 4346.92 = 2.04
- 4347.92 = 2.33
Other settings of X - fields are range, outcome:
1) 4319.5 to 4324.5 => 1.67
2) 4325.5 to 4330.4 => 1.93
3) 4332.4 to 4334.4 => 2.3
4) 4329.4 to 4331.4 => 1.78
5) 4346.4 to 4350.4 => 2.03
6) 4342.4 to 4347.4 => 1.82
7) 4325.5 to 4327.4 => 1.9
